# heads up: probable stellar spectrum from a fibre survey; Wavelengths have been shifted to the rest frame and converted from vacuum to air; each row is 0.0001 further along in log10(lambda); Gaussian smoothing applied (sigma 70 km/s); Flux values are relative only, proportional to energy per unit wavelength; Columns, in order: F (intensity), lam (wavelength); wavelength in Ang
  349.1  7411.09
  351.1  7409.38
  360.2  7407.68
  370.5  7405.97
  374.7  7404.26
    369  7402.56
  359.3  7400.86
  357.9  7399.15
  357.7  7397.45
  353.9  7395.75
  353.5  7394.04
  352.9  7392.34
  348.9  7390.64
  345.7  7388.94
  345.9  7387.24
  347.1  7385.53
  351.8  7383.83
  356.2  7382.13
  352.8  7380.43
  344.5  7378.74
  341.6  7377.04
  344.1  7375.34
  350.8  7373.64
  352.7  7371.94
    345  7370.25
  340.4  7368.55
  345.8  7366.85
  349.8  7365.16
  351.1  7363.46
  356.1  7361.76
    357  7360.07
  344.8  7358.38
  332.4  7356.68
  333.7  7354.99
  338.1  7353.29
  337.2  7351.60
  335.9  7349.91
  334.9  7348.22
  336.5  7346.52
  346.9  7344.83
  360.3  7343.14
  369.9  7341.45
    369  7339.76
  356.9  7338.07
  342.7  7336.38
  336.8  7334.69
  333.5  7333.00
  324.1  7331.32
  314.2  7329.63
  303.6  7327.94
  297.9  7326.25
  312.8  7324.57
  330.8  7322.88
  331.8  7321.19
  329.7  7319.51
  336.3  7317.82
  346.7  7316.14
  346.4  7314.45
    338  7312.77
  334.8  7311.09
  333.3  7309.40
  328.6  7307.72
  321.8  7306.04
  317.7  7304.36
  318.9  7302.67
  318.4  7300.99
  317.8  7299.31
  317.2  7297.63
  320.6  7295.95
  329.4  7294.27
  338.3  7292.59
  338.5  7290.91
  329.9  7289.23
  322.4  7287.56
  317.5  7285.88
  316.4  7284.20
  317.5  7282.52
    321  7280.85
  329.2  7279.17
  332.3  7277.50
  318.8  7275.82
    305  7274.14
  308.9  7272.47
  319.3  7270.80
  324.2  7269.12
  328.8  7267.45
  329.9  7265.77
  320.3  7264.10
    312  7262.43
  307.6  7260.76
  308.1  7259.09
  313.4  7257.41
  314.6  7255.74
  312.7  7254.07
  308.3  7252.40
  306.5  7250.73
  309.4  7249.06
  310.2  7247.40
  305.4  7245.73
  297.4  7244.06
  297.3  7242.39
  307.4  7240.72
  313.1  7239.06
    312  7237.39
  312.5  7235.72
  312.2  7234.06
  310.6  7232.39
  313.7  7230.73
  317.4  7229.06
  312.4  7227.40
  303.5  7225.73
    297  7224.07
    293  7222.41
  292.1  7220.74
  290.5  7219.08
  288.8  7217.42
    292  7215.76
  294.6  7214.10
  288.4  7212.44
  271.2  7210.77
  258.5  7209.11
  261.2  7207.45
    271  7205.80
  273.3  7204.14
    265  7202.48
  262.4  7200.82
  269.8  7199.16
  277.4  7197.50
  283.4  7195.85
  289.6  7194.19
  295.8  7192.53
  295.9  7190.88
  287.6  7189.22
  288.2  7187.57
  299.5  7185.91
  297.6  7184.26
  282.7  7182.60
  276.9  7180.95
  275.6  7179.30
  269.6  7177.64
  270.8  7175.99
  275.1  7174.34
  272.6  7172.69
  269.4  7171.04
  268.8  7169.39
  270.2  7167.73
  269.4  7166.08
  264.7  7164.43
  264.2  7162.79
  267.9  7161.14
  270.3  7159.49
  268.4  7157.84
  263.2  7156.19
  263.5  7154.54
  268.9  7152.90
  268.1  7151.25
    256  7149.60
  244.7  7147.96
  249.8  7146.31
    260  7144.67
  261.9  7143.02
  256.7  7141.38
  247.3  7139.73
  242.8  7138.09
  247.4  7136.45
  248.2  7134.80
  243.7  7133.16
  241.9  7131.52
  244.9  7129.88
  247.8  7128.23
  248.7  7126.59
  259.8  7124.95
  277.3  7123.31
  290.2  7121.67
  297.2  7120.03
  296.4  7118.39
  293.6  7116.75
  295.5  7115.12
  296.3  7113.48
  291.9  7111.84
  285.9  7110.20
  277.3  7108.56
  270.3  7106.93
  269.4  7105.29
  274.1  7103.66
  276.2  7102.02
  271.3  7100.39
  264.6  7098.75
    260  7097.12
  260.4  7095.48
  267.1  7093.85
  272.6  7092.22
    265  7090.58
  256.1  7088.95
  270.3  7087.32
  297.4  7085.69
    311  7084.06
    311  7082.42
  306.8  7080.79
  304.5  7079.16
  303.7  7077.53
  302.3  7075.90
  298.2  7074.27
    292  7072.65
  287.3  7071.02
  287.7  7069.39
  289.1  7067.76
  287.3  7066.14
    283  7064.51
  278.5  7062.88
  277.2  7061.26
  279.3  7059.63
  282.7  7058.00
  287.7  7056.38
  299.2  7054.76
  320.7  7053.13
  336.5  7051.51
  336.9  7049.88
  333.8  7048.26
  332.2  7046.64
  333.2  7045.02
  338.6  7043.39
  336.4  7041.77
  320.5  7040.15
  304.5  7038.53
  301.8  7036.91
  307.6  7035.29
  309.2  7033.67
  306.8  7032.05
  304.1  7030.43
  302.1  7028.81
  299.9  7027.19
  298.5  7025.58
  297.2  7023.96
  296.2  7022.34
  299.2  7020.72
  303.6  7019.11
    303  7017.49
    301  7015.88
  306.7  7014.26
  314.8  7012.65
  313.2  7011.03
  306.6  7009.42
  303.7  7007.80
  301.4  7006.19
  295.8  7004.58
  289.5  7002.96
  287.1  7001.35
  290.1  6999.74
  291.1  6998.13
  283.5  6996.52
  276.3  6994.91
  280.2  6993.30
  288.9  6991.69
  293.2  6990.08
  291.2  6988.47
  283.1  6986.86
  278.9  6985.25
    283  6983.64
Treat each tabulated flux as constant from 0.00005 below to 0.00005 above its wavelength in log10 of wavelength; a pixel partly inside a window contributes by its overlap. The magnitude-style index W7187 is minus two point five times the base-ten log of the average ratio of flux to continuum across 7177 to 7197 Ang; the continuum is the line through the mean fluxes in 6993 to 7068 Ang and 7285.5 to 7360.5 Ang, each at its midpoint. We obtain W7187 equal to 0.12 mag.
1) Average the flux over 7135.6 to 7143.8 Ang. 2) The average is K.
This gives 251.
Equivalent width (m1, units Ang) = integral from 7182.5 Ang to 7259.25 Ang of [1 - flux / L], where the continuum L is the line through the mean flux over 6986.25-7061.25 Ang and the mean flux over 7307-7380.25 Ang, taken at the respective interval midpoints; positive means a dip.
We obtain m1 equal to 7.3 Ang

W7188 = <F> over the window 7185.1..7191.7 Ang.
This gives 293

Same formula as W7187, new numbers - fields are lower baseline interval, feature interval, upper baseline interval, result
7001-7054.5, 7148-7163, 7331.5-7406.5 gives 0.22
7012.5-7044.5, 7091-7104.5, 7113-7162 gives 0.05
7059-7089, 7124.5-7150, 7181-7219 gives 0.15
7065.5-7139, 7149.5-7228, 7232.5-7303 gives 0.07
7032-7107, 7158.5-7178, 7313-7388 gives 0.16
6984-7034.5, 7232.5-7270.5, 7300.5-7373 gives 0.05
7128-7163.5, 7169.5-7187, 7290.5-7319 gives -0.03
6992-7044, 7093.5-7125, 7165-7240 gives 0.06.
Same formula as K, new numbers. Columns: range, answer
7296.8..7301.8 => 318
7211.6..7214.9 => 291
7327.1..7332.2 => 314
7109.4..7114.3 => 291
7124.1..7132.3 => 249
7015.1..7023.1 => 301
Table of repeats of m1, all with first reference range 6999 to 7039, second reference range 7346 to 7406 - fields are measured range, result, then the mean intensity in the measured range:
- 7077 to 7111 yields 3.5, 280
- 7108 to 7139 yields 4.5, 270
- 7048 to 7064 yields 0.2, 302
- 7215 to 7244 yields 2.3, 304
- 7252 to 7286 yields 1.8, 317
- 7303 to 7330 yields 1.1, 327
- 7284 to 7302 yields 0.7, 325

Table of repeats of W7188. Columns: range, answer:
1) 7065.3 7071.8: 288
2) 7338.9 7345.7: 362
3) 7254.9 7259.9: 312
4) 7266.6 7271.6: 324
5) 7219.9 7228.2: 299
